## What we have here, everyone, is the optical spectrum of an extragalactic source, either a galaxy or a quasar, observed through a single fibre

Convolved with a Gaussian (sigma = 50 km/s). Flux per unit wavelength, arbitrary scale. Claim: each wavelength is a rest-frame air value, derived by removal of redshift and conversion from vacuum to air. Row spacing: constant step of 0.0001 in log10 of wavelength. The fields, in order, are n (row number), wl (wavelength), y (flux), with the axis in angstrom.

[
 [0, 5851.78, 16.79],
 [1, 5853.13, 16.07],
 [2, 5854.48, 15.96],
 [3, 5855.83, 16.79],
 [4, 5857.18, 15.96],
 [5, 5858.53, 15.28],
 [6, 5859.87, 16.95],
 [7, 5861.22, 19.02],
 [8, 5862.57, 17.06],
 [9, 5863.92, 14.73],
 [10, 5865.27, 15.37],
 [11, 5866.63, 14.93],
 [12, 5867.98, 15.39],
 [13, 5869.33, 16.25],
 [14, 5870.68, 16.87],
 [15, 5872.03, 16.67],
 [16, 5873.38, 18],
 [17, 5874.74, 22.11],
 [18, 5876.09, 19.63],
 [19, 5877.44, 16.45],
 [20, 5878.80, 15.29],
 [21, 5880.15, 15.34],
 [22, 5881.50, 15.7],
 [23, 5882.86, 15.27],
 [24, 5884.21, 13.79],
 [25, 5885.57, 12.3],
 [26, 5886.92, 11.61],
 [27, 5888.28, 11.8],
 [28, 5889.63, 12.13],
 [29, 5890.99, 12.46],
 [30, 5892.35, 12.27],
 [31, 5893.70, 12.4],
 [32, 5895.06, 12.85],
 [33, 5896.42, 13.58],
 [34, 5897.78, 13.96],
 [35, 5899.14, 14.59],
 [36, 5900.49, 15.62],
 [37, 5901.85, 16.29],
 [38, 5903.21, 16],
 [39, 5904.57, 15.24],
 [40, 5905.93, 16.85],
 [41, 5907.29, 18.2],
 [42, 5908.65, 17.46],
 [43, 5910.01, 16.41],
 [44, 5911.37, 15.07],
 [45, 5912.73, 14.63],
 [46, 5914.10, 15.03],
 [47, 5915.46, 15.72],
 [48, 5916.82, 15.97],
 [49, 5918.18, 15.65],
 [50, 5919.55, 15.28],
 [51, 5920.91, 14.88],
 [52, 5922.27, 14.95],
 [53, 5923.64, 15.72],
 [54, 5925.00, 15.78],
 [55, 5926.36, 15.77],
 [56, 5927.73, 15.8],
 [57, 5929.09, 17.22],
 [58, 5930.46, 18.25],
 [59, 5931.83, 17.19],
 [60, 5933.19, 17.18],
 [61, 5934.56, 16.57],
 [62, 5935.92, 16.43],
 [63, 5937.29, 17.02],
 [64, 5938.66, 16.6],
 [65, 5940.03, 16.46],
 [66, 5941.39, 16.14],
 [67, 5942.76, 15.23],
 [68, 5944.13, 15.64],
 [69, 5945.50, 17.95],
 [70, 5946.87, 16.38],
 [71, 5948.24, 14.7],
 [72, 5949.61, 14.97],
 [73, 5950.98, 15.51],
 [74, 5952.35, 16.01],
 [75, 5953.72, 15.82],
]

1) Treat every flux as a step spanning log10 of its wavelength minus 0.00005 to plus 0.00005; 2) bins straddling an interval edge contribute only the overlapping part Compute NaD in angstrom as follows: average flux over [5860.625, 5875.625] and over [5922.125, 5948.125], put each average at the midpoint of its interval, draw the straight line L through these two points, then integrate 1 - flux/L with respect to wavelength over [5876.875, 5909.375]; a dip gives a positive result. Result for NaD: 4.4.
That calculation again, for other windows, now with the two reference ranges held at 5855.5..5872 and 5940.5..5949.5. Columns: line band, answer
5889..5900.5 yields 2.09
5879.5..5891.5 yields 2.06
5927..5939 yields -0.70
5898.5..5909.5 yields -0.14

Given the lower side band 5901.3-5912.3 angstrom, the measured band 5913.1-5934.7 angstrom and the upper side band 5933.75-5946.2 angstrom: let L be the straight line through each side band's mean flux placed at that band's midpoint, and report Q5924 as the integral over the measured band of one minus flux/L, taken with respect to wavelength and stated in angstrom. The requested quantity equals 0.5 angstrom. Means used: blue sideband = 16.4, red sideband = 16.5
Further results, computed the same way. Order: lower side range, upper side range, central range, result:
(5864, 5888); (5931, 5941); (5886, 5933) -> 3.7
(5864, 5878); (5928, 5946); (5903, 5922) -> 1.1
